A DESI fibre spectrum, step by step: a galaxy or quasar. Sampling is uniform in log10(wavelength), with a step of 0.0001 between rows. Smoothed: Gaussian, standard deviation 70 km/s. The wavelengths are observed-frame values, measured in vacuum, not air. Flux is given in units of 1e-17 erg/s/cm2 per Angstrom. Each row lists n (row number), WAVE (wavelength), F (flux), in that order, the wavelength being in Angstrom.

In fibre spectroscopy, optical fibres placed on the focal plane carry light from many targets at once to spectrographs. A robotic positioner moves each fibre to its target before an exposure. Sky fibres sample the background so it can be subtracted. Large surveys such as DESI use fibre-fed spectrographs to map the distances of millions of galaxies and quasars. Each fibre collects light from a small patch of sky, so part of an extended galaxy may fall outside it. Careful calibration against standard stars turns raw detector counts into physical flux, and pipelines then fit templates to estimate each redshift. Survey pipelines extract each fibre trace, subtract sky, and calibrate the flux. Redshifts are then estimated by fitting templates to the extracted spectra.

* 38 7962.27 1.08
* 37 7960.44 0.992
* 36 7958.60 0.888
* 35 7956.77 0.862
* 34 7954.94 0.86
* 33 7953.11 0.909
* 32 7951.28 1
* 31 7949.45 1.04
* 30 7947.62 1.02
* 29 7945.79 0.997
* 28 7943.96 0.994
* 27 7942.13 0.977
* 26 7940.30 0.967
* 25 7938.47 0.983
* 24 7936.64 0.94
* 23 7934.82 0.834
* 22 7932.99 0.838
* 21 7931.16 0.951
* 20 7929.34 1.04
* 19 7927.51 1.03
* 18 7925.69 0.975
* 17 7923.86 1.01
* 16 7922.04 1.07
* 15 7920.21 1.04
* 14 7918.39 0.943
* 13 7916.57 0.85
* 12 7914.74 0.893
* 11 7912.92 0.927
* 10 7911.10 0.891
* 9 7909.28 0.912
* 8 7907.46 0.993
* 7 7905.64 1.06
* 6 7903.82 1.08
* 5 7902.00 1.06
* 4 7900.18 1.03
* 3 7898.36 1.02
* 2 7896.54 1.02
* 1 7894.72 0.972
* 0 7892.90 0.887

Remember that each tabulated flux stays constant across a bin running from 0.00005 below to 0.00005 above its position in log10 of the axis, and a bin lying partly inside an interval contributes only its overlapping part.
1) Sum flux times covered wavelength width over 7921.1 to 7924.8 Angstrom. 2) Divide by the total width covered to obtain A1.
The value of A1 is 1.04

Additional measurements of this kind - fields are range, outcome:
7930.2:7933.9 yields 0.897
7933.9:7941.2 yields 0.931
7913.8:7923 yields 0.959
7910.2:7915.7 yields 0.903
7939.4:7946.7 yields 0.983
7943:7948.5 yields 1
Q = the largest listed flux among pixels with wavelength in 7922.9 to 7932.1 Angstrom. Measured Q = 1.04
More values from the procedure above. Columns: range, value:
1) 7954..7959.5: 0.888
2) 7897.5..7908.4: 1.08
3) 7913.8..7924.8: 1.07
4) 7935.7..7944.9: 0.994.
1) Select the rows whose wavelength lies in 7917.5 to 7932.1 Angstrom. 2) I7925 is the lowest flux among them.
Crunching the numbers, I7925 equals 0.943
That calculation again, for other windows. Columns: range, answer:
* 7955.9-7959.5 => 0.862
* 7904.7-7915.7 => 0.891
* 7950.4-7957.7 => 0.86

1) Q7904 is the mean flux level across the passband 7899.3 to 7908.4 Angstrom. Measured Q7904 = 1.04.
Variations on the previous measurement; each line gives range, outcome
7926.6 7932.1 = 1.01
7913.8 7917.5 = 0.872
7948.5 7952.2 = 1.02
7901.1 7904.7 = 1.07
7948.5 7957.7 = 0.935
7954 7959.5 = 0.871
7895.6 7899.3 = 1.02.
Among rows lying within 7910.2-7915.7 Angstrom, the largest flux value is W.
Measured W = 0.927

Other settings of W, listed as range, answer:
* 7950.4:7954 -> 1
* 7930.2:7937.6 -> 0.951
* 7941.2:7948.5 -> 1.02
